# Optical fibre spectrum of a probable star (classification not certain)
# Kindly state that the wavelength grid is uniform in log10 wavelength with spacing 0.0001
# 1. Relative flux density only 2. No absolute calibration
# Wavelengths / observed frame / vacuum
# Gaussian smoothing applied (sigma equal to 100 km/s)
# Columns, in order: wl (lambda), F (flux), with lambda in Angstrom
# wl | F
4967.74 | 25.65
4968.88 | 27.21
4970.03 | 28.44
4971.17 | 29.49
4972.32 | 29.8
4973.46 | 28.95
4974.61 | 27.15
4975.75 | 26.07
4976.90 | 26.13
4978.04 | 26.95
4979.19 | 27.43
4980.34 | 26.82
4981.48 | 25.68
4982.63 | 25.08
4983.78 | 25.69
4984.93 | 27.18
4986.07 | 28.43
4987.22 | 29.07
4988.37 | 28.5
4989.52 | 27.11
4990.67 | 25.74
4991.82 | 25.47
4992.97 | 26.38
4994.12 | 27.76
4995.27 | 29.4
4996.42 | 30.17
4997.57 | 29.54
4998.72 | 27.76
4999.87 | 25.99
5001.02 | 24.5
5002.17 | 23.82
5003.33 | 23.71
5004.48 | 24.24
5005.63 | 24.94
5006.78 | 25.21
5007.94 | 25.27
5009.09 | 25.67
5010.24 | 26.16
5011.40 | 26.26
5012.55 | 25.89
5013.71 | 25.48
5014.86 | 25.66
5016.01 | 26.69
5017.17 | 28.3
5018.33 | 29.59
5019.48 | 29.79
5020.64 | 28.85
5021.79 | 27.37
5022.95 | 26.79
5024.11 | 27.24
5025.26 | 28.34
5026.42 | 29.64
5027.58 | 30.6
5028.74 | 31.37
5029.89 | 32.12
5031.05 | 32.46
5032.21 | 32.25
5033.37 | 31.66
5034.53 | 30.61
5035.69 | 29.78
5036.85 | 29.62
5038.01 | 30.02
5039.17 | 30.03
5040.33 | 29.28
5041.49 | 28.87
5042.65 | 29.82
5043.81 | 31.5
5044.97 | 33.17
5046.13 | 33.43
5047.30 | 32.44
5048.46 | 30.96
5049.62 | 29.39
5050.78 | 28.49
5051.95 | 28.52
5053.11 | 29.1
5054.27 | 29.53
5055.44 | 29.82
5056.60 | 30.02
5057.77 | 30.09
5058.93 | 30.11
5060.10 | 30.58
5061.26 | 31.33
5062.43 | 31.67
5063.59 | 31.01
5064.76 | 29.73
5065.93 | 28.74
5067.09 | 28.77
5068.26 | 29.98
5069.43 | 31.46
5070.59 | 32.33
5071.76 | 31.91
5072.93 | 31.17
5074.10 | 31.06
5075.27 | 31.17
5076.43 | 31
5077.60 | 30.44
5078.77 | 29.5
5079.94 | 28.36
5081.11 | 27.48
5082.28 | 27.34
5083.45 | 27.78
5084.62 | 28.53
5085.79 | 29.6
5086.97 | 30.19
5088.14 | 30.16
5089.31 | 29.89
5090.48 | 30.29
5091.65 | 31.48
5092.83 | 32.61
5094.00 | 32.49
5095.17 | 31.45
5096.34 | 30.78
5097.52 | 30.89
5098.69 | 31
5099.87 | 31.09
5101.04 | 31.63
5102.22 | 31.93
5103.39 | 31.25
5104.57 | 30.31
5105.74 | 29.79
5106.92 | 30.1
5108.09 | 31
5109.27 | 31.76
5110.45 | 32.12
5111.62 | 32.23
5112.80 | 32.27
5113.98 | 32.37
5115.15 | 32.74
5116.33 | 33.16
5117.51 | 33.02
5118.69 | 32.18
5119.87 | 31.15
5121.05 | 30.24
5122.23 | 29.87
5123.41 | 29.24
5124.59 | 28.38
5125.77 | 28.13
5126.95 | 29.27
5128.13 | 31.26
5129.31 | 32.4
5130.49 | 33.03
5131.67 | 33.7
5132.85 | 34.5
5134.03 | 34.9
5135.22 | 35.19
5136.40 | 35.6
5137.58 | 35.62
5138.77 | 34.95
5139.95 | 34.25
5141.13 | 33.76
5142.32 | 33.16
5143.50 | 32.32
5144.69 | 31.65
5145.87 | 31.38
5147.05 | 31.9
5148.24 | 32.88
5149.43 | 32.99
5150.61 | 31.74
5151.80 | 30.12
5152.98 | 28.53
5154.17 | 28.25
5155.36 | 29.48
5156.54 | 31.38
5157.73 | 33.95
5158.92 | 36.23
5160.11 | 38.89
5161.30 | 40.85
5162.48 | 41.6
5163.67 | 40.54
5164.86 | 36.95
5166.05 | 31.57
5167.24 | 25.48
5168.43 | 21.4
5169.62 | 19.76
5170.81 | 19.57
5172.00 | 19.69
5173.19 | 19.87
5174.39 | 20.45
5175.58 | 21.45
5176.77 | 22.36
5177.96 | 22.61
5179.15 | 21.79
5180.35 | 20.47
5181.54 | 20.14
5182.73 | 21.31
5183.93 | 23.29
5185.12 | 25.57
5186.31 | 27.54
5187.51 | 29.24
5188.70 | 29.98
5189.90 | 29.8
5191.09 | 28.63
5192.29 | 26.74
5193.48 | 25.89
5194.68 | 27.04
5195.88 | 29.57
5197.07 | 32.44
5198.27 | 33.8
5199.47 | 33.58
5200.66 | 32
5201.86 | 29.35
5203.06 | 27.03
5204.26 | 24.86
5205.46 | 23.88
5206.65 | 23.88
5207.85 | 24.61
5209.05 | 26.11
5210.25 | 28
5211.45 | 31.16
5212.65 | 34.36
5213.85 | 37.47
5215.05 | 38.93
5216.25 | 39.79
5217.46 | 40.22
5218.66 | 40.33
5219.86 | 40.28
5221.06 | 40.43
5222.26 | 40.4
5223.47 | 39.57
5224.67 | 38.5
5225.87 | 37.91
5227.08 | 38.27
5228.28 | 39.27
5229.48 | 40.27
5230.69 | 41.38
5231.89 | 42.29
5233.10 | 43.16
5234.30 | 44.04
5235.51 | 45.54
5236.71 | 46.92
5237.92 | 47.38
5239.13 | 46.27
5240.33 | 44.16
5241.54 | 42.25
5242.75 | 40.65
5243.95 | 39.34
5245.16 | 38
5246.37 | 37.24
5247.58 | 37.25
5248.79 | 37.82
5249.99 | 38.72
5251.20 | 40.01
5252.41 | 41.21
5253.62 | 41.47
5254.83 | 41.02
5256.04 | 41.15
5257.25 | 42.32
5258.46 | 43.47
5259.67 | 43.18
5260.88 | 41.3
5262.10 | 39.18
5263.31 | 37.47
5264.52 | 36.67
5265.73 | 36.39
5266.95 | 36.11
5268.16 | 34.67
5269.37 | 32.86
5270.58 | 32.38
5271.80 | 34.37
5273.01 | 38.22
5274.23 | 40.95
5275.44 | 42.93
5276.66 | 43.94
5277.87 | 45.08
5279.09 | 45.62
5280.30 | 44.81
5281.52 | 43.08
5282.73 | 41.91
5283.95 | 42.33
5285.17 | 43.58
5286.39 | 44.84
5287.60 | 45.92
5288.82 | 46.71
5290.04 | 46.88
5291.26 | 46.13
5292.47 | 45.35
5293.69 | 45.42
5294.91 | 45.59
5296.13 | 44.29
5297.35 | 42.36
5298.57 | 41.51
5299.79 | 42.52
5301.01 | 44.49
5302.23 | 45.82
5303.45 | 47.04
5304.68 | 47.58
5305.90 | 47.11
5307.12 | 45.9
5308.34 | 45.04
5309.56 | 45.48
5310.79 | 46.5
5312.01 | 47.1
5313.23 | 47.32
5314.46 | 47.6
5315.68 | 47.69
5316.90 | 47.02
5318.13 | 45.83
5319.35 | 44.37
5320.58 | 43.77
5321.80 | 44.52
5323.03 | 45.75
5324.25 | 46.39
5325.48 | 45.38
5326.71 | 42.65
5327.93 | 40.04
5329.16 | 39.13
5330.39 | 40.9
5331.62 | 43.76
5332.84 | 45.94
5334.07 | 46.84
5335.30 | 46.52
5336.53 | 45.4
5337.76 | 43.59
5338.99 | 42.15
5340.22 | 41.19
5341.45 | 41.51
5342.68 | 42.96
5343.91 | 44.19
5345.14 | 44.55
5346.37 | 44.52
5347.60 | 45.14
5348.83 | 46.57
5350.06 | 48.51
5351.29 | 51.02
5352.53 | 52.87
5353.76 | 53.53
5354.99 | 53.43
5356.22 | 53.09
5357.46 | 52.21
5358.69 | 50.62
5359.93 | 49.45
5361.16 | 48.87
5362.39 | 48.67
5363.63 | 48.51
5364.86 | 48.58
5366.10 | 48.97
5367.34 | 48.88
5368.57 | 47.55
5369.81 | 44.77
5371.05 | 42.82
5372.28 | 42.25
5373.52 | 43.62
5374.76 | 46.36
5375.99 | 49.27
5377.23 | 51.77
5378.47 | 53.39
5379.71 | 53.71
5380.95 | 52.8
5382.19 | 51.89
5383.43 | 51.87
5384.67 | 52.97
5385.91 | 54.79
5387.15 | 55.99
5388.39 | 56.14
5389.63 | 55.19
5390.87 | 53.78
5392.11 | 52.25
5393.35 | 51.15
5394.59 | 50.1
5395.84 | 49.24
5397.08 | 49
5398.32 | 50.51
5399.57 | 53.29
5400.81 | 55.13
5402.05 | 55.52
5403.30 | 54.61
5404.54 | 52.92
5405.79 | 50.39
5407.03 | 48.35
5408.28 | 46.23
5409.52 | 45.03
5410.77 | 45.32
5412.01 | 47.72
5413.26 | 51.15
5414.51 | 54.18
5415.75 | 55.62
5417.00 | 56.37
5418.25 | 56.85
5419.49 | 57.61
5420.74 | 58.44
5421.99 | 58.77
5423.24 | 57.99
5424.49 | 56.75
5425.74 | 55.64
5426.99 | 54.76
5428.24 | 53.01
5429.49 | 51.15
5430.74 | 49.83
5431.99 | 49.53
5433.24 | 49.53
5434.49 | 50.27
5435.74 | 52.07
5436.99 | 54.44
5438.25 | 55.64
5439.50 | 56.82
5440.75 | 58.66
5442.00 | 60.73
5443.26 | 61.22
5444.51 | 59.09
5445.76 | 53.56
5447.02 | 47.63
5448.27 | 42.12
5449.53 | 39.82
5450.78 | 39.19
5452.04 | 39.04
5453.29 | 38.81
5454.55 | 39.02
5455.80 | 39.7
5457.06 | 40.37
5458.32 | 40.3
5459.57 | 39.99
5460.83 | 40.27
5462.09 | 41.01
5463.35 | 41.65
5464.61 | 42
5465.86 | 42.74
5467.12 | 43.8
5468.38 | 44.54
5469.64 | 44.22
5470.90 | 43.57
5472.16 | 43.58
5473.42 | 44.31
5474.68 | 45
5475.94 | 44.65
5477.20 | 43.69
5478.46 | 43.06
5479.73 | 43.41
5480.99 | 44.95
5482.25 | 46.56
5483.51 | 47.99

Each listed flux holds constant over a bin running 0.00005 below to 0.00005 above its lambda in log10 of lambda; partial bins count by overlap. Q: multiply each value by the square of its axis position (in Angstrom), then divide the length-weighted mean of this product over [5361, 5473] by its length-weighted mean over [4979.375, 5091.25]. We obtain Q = 2.0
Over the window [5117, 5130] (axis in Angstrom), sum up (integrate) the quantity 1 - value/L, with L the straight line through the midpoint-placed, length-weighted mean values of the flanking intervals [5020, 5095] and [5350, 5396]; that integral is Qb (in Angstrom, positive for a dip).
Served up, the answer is 1.50 Angstrom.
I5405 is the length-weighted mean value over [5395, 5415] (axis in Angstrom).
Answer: 50.5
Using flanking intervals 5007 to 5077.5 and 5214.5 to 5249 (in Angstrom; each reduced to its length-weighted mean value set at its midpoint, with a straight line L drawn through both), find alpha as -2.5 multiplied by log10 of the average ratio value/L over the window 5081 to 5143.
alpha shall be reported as 0.08 mag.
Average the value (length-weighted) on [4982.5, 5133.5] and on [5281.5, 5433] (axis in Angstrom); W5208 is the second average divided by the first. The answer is 1.64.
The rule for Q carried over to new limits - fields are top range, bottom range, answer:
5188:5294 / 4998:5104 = 1.40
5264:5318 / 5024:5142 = 1.52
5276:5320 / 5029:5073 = 1.63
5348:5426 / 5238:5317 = 1.26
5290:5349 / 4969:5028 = 1.87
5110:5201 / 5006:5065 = 1.07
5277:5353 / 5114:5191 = 1.60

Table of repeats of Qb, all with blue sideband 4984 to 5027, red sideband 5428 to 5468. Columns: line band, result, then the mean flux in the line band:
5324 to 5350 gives -1.1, 43.8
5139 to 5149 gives 0.2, 32.8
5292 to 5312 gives -2.3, 45.2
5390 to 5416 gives -3.4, 51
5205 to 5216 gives 1.9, 30.2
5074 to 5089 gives 0.5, 29.4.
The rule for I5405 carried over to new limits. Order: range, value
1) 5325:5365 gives 46.4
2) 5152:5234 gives 31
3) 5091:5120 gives 31.6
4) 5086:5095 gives 31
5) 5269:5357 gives 44.7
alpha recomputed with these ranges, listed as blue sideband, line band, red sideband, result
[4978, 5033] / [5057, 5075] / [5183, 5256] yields -0.03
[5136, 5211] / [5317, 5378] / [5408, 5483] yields -0.12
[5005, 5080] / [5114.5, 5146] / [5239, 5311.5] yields 0.06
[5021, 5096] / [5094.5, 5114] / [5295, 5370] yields 0.05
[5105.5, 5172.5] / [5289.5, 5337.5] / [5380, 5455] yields -0.02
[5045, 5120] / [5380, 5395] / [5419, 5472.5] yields -0.17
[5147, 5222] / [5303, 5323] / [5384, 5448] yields -0.08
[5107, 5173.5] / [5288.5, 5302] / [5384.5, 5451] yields -0.03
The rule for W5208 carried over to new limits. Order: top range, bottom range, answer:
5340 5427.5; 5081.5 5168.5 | 1.59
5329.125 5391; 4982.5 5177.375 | 1.62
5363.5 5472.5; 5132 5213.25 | 1.70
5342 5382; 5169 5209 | 1.91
